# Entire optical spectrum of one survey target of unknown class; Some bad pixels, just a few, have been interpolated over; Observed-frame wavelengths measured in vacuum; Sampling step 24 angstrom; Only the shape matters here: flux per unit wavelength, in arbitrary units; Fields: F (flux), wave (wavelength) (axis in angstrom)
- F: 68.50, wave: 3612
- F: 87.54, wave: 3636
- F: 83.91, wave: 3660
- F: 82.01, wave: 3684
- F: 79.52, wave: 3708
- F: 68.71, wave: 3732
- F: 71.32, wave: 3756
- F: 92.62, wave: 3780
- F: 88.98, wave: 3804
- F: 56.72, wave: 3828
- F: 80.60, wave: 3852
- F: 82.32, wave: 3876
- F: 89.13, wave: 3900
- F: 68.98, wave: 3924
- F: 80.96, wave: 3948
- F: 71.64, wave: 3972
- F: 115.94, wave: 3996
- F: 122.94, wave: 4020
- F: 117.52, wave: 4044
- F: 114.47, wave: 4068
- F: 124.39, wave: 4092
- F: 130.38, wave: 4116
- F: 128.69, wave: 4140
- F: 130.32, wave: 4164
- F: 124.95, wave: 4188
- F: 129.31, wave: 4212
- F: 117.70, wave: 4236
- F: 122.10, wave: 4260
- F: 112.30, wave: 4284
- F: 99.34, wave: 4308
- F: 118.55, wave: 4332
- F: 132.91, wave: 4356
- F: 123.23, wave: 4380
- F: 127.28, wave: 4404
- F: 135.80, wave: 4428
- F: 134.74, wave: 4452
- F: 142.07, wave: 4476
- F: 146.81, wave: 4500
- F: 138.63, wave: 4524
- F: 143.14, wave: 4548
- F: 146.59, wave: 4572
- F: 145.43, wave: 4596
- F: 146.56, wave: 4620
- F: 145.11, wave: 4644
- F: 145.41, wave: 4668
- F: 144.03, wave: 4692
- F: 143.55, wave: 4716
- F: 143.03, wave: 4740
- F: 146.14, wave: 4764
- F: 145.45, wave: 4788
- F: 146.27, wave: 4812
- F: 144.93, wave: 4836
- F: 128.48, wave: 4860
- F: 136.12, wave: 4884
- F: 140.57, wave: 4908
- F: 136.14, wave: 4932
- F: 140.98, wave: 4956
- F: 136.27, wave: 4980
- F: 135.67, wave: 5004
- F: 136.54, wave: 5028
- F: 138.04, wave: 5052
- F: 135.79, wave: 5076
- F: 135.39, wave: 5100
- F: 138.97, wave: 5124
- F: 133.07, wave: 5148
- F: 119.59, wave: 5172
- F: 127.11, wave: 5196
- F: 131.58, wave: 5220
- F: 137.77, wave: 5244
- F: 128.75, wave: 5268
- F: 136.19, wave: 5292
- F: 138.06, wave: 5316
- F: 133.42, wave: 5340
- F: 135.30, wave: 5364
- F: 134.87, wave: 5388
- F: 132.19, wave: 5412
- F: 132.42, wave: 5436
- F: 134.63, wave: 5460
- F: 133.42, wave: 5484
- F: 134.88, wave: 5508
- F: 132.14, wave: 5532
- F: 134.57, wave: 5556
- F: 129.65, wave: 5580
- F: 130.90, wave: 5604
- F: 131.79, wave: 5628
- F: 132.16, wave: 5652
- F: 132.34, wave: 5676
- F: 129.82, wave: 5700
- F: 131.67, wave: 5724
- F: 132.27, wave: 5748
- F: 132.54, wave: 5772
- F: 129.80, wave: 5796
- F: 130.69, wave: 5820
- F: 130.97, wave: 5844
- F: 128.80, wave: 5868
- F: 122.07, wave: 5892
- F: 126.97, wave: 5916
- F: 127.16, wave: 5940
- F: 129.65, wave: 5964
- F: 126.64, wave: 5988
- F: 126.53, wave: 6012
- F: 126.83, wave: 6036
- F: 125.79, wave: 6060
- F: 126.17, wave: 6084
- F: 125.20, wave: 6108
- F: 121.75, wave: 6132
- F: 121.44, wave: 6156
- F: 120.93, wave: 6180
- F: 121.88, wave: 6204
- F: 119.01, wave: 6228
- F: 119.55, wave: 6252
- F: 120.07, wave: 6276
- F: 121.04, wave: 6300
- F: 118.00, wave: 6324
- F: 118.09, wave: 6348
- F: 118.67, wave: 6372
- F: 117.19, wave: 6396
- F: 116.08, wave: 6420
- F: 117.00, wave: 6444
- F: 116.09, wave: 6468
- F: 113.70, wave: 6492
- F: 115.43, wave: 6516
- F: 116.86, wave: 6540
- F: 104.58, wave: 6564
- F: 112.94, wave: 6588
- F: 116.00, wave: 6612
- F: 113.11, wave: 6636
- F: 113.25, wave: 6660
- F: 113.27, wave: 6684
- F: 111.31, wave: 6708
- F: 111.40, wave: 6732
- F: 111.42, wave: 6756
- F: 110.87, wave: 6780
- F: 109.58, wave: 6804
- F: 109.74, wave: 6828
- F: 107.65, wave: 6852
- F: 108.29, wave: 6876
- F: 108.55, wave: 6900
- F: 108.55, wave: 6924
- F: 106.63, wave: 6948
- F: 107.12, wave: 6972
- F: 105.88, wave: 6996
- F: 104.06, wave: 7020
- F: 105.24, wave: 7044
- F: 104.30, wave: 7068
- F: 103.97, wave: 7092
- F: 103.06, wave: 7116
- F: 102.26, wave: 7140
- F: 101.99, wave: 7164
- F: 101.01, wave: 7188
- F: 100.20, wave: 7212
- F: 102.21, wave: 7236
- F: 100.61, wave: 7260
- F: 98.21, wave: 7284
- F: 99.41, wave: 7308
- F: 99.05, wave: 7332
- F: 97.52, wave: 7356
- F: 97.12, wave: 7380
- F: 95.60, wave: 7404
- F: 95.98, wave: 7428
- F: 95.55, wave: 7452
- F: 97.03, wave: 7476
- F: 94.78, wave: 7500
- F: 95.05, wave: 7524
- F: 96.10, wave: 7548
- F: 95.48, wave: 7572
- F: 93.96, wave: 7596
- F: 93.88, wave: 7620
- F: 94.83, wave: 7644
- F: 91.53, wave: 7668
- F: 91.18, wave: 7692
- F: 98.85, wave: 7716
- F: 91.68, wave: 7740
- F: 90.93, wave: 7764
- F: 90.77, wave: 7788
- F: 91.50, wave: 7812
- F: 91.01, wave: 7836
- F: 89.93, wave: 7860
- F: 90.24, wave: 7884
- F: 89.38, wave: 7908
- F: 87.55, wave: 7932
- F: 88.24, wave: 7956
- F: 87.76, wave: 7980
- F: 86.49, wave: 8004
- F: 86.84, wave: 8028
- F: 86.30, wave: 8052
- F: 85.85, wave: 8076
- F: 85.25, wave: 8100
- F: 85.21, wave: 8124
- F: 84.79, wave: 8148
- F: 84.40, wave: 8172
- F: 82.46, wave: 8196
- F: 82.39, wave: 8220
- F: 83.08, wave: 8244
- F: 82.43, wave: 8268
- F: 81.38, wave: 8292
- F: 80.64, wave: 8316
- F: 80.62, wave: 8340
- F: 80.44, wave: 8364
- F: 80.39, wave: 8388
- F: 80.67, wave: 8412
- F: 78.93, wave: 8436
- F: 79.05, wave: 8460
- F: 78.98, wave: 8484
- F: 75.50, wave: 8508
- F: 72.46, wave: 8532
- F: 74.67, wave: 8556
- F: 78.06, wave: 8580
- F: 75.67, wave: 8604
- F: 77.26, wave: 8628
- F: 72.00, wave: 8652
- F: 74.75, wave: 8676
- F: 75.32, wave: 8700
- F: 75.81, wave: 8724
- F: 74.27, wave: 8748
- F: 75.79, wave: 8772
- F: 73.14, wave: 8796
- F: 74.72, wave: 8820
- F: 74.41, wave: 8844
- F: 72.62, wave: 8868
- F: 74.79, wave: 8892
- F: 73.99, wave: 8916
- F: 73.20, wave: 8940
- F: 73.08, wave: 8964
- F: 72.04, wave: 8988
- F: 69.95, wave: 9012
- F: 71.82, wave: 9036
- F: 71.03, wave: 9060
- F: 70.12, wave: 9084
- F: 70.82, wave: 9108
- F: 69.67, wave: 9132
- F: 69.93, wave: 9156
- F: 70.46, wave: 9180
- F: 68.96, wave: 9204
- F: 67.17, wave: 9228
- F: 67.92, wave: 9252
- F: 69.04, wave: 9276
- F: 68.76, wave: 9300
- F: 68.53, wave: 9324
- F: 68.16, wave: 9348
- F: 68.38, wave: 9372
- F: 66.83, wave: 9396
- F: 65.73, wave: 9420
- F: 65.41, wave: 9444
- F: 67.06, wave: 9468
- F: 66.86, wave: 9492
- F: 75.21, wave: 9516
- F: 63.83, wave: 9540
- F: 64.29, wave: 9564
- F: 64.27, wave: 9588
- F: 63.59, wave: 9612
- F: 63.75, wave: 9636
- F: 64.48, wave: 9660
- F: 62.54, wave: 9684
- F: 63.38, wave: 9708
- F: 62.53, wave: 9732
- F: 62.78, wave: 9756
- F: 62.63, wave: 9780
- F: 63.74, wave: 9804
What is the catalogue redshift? 0.00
